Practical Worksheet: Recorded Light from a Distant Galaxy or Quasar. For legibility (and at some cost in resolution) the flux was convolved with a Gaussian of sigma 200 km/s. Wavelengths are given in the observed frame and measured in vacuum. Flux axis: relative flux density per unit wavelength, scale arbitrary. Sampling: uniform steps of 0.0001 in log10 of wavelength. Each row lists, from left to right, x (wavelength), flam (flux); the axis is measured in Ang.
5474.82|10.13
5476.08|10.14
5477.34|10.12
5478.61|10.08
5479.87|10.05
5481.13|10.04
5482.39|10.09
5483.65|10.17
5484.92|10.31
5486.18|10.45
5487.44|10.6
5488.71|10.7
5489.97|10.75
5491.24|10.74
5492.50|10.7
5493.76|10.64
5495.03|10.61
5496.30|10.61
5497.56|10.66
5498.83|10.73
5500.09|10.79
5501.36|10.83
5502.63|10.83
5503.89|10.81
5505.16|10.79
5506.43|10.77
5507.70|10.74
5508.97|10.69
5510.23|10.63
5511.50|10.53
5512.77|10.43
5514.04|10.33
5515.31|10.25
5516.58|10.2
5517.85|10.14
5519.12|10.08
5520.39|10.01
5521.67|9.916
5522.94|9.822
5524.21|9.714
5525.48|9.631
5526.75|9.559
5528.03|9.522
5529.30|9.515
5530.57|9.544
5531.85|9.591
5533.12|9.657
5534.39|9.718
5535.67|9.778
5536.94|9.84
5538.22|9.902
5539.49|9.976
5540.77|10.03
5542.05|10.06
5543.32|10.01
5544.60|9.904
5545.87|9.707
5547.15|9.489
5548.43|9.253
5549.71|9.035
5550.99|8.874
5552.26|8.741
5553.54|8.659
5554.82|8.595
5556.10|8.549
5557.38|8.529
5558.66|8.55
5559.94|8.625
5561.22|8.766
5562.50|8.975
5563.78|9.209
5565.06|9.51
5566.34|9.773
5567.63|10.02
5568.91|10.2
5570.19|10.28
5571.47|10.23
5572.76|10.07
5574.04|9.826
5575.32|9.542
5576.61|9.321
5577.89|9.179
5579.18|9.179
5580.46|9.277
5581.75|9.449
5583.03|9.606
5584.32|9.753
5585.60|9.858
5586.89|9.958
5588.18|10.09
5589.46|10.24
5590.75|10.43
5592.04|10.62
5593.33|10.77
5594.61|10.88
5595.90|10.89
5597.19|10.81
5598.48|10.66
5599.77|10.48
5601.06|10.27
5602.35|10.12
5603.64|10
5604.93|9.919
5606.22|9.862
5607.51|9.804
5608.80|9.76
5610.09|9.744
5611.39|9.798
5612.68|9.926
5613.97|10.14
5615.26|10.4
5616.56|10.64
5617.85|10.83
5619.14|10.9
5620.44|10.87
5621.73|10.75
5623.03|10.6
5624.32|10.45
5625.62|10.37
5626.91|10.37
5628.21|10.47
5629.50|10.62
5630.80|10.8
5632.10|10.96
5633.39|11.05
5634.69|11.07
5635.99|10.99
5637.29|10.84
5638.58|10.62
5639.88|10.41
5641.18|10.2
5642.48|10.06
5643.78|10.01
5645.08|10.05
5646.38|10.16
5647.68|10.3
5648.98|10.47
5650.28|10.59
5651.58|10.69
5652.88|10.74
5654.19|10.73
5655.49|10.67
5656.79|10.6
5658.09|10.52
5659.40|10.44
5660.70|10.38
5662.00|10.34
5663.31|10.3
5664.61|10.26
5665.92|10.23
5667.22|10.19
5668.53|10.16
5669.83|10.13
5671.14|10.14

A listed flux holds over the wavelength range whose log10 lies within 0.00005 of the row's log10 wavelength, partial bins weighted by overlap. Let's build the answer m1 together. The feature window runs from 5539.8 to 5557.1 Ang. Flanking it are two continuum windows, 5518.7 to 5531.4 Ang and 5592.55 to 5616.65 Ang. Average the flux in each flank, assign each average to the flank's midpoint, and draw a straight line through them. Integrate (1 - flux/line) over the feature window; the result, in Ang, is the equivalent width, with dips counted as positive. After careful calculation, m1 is 1.0 Ang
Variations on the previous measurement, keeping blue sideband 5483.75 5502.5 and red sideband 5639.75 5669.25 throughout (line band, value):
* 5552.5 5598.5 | 3.6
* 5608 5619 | 0.3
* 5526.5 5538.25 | 1.0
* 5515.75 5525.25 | 0.6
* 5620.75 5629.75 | -0.1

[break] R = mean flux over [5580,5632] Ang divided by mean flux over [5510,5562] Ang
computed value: 1.07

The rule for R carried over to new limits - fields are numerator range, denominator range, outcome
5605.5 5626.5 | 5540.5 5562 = 1.13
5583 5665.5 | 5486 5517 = 0.98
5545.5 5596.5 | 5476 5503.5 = 0.91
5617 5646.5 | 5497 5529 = 1.03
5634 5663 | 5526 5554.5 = 1.10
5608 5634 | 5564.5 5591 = 1.07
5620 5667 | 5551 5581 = 1.13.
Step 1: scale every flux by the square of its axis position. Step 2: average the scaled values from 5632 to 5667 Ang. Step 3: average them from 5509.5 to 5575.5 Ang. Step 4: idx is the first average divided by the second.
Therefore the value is 1.13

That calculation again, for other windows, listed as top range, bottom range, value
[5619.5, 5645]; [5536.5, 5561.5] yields 1.18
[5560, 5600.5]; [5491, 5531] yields 0.98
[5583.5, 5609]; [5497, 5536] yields 1.04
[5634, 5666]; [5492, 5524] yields 1.05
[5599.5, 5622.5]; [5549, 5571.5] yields 1.14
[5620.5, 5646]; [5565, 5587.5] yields 1.11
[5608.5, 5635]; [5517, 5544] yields 1.11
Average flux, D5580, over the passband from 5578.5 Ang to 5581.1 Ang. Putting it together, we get 9.22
